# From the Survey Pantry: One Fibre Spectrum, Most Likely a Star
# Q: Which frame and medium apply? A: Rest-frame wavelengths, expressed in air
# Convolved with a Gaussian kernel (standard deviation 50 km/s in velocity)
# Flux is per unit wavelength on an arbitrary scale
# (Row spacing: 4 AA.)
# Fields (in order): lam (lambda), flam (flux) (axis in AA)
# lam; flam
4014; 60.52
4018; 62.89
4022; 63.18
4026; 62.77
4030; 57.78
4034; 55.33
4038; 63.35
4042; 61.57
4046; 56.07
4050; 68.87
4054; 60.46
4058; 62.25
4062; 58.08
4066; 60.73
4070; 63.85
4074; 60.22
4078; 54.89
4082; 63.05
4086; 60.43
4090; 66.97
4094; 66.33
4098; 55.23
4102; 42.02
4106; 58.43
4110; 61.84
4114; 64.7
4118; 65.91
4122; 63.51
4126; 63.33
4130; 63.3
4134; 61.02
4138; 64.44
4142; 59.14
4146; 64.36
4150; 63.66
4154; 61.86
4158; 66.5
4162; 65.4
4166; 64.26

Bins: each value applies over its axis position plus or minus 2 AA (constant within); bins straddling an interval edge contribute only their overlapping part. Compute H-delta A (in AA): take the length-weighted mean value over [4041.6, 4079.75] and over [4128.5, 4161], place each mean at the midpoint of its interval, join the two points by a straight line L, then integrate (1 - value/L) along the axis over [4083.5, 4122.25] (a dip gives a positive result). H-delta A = 0.9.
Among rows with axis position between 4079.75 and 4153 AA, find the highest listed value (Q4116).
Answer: 66.97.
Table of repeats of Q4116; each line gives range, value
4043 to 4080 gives 68.87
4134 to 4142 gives 64.44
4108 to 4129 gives 65.91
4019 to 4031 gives 63.18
